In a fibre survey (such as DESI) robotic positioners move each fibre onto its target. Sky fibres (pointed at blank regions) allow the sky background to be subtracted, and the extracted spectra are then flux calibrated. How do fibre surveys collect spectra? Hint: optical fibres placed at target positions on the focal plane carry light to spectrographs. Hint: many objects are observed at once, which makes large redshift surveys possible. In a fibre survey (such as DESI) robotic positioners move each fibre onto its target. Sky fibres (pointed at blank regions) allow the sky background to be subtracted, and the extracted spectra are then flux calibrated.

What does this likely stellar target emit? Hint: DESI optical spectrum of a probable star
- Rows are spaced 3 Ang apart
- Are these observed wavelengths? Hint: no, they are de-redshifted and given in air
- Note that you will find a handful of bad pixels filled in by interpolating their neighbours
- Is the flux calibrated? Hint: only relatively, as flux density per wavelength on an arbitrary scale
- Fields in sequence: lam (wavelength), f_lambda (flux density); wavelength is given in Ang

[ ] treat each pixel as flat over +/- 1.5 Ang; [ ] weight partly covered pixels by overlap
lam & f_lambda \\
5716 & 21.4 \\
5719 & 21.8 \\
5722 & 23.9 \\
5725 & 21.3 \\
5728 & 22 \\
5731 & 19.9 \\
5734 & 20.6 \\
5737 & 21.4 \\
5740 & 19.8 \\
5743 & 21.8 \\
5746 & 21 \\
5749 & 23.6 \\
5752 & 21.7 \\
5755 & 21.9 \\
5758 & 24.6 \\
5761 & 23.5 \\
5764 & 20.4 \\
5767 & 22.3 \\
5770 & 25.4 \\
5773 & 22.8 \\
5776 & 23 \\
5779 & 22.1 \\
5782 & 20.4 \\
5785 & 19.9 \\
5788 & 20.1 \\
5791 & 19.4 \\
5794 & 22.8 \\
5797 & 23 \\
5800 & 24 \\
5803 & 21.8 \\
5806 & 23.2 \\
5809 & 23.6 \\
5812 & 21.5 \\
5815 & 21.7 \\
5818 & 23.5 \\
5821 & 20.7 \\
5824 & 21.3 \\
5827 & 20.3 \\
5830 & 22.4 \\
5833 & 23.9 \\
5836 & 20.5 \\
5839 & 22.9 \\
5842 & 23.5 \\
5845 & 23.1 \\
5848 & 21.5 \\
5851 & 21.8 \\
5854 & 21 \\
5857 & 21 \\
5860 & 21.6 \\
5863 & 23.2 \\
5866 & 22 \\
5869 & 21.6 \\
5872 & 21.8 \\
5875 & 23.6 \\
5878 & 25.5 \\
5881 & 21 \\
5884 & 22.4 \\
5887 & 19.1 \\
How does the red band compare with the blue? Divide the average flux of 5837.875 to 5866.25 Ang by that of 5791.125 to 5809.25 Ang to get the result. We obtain 0.97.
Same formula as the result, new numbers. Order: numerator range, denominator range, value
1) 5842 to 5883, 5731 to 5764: 1.02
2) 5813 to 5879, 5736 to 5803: 1.01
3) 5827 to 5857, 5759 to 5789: 1.00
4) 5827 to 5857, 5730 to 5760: 1.02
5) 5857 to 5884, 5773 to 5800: 1.04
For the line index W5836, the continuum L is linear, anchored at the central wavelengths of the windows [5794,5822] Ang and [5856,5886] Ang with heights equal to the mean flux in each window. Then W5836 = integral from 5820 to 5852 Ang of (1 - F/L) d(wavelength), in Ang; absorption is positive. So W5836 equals 0.7 Ang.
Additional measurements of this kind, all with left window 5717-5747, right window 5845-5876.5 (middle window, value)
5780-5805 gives 0.20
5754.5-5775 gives -1.46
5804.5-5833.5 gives -0.51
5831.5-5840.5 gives -0.24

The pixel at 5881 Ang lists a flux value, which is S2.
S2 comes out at 21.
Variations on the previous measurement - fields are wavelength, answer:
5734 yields 20.6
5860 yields 21.6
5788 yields 20.1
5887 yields 19.1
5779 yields 22.1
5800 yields 24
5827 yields 20.3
